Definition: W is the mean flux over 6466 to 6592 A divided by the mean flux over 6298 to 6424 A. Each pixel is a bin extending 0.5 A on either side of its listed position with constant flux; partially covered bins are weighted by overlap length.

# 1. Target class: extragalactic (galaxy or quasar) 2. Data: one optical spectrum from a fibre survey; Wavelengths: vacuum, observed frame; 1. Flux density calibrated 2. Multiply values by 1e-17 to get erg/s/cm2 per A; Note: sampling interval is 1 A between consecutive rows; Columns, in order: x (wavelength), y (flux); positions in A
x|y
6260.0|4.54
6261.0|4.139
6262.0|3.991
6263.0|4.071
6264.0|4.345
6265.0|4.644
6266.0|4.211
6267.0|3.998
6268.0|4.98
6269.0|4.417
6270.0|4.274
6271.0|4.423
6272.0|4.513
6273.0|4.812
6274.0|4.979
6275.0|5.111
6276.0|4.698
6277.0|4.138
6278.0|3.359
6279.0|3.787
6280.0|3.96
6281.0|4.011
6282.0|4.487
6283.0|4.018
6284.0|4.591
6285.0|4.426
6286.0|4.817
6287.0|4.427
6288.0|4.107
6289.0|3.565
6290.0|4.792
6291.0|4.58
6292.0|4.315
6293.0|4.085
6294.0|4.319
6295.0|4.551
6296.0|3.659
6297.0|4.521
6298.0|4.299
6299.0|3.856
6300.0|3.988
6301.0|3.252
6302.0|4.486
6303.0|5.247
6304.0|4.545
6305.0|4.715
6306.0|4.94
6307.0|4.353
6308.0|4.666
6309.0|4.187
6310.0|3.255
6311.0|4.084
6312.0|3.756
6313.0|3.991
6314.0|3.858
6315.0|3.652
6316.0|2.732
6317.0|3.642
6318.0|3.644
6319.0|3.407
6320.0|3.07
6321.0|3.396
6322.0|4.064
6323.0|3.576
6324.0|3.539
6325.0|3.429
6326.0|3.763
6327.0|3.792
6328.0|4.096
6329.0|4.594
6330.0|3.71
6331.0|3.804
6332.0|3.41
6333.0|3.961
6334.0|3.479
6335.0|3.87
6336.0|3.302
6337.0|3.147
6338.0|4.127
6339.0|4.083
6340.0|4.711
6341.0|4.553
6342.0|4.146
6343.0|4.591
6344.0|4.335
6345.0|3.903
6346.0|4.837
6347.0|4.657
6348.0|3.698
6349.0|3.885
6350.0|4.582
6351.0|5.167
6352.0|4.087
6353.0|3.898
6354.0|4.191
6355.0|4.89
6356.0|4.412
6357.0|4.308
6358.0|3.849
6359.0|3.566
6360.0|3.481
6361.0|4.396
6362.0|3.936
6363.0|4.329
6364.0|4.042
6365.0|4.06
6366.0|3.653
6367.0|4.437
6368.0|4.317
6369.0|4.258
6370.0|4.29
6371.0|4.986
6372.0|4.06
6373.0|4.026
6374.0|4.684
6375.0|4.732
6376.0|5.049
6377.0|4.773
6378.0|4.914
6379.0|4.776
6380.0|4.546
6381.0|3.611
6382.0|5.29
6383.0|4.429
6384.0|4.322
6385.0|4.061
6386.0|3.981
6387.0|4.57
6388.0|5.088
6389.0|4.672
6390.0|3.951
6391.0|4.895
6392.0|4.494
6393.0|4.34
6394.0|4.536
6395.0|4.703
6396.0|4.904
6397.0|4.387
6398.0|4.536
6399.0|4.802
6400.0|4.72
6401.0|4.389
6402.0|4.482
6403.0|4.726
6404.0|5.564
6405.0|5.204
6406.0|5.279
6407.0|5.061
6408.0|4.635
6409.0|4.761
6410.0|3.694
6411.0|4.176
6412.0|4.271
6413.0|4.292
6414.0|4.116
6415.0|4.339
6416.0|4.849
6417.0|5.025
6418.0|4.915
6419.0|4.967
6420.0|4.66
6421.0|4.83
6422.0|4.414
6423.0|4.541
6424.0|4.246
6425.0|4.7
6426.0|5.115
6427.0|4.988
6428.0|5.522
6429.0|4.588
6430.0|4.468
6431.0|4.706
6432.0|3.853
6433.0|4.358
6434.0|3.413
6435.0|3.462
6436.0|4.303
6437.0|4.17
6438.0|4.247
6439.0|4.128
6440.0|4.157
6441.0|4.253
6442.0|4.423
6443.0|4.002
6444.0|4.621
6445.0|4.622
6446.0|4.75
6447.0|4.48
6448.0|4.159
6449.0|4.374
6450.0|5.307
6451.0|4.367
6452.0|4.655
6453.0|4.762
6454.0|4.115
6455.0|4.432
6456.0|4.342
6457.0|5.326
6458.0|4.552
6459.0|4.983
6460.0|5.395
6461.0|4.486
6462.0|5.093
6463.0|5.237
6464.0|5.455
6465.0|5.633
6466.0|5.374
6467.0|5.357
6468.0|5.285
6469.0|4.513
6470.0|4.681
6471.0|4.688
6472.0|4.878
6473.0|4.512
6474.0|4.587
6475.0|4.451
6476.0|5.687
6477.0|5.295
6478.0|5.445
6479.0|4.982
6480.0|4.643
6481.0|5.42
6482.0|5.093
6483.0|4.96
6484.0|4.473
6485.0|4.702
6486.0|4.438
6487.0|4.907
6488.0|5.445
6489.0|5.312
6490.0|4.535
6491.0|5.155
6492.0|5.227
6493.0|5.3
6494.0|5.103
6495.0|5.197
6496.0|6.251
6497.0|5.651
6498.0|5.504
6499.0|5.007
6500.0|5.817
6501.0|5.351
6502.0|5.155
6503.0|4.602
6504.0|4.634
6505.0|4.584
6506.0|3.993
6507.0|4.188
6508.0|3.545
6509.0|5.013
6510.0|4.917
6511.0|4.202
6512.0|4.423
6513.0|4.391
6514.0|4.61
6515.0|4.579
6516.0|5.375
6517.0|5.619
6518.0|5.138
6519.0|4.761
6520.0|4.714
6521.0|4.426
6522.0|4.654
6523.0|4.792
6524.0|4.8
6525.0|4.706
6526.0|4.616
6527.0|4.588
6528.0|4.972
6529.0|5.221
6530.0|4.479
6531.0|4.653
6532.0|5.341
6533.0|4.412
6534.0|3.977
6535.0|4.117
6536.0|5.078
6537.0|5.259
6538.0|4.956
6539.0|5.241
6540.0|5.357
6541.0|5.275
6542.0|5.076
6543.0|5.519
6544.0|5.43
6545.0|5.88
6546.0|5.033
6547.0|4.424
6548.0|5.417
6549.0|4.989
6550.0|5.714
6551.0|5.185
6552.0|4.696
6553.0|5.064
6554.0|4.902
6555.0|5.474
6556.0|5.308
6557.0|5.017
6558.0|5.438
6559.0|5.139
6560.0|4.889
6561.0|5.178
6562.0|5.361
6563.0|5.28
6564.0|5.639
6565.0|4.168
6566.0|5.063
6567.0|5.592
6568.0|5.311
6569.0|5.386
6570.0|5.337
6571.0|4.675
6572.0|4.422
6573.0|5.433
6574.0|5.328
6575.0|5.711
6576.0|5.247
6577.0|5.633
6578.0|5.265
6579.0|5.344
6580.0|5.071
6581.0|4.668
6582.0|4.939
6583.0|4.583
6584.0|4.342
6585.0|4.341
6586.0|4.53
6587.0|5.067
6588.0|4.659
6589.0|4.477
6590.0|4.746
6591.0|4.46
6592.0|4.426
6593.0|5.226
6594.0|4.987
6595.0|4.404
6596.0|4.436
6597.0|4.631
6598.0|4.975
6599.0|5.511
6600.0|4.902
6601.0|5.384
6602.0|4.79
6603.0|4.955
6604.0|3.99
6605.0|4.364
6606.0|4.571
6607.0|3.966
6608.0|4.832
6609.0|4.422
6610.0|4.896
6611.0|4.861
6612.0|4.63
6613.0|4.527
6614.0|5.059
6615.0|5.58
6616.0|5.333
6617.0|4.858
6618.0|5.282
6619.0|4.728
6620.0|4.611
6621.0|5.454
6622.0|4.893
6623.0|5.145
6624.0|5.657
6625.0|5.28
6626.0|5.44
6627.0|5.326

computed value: 1.2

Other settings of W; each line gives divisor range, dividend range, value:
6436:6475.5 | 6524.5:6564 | 1.08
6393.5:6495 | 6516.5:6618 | 1.05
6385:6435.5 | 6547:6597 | 1.09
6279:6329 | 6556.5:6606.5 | 1.22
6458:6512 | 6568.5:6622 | 0.98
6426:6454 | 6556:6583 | 1.17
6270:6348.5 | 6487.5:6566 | 1.22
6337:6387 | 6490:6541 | 1.13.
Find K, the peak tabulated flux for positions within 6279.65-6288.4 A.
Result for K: 4.817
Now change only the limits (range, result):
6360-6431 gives 5.564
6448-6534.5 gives 6.251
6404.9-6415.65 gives 5.279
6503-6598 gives 5.88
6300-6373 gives 5.247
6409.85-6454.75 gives 5.522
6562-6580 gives 5.711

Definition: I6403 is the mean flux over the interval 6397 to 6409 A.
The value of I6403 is 4.83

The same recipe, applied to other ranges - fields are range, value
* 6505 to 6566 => 4.91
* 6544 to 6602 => 5.03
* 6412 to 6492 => 4.71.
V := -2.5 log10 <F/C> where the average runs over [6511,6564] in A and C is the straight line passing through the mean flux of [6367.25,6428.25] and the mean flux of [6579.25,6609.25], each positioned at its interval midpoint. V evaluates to -0.07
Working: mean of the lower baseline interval 4.61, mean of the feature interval 4.98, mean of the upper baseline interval 4.7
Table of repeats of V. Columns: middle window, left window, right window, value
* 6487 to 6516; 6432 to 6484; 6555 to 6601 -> -0.03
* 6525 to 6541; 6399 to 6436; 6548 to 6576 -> 0.05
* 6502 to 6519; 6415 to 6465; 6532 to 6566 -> 0.06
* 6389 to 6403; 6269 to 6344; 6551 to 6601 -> -0.04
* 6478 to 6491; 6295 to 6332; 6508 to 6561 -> -0.05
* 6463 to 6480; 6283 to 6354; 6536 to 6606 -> -0.09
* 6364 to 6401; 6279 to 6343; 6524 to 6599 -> -0.05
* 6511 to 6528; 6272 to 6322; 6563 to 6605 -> 0.00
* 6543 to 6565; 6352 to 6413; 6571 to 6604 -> -0.08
